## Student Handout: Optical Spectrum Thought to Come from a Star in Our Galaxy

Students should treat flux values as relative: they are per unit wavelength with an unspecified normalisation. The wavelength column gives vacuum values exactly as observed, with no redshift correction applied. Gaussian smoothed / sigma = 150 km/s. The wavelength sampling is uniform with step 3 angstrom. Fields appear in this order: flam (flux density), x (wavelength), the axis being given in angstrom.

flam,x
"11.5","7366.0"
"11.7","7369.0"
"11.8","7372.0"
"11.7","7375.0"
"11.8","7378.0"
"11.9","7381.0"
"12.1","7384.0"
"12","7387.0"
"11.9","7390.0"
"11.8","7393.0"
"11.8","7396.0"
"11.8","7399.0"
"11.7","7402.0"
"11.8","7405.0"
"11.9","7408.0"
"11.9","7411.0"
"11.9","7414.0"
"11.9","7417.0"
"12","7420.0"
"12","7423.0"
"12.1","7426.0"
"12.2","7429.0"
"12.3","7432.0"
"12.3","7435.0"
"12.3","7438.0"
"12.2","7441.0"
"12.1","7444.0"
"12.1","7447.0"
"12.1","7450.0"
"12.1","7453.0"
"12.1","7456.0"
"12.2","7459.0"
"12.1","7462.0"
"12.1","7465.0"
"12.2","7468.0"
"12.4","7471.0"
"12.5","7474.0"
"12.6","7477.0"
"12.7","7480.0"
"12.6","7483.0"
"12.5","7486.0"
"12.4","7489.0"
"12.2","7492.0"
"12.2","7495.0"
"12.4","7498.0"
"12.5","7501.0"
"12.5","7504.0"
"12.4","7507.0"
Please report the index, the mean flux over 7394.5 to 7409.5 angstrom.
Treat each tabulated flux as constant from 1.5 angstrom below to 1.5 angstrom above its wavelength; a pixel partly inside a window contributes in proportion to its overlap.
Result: 11.8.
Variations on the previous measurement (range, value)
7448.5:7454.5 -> 12.1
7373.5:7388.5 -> 11.9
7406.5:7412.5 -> 11.9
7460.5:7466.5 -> 12.1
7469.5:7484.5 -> 12.6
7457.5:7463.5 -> 12.1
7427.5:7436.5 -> 12.3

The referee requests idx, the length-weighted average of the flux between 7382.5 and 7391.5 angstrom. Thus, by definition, 12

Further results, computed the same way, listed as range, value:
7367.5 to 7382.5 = 11.8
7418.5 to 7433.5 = 12.1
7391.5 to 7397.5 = 11.8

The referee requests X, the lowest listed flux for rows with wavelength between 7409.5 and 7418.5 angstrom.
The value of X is 11.9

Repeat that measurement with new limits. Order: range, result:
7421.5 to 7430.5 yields 12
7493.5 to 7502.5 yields 12.2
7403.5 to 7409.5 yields 11.8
